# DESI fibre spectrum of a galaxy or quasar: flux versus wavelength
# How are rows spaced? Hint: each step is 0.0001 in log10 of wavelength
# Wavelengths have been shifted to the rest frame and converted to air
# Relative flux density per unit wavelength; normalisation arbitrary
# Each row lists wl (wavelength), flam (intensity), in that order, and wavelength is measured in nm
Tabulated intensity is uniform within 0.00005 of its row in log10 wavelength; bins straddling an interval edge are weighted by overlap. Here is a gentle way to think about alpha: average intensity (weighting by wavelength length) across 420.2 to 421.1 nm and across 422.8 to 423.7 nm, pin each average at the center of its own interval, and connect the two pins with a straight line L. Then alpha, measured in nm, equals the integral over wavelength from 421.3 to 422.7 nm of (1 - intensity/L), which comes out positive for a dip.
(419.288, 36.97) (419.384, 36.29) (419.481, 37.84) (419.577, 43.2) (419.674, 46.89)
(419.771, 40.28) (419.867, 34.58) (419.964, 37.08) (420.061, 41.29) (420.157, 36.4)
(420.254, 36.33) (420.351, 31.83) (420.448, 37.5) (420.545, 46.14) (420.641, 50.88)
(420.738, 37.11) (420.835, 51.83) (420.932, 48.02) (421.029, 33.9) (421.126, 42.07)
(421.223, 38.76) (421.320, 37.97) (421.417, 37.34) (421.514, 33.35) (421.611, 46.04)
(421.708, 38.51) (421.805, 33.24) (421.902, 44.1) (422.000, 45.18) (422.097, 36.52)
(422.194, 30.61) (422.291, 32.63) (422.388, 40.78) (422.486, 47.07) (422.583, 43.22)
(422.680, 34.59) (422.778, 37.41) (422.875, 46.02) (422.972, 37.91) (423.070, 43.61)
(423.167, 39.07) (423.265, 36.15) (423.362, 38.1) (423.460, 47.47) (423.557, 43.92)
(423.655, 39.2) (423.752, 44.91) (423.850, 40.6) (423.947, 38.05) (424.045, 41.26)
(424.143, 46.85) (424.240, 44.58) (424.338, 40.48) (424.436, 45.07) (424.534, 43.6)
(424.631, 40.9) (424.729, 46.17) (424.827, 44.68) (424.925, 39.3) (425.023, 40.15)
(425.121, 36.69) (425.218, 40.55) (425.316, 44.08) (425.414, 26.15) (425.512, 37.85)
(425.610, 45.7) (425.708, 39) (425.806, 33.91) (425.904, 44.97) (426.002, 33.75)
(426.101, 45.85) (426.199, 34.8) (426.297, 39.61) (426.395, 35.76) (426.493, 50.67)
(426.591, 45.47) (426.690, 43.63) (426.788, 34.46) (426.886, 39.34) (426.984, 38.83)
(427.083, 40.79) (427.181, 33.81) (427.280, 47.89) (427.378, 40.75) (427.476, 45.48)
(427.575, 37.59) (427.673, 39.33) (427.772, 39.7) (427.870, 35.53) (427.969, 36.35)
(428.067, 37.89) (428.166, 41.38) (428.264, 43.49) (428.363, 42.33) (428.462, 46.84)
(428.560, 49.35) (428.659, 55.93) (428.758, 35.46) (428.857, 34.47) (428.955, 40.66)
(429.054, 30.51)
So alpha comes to 0.08 nm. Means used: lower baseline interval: 41.5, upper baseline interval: 41.2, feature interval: 38.9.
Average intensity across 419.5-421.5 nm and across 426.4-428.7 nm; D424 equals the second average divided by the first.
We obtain 1.04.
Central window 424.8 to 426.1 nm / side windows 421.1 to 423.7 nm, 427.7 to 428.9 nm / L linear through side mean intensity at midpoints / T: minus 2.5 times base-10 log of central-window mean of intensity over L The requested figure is 0.04 mag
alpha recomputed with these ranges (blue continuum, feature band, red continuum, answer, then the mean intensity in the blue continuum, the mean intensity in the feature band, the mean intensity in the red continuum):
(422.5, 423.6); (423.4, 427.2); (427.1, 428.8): 0.034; 40.9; 40.9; 41.7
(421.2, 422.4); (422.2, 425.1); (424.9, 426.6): -0.192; 38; 41.3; 39.6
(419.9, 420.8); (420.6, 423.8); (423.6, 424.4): 0.021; 39.5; 40.5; 42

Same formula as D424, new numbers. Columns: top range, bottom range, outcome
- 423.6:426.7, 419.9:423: 1.03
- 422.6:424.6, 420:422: 1.03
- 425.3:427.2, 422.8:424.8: 0.94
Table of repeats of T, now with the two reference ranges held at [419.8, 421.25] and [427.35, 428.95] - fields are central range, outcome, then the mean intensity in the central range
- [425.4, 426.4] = 0.071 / 38.4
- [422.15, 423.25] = 0.036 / 39.3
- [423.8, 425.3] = -0.029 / 42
